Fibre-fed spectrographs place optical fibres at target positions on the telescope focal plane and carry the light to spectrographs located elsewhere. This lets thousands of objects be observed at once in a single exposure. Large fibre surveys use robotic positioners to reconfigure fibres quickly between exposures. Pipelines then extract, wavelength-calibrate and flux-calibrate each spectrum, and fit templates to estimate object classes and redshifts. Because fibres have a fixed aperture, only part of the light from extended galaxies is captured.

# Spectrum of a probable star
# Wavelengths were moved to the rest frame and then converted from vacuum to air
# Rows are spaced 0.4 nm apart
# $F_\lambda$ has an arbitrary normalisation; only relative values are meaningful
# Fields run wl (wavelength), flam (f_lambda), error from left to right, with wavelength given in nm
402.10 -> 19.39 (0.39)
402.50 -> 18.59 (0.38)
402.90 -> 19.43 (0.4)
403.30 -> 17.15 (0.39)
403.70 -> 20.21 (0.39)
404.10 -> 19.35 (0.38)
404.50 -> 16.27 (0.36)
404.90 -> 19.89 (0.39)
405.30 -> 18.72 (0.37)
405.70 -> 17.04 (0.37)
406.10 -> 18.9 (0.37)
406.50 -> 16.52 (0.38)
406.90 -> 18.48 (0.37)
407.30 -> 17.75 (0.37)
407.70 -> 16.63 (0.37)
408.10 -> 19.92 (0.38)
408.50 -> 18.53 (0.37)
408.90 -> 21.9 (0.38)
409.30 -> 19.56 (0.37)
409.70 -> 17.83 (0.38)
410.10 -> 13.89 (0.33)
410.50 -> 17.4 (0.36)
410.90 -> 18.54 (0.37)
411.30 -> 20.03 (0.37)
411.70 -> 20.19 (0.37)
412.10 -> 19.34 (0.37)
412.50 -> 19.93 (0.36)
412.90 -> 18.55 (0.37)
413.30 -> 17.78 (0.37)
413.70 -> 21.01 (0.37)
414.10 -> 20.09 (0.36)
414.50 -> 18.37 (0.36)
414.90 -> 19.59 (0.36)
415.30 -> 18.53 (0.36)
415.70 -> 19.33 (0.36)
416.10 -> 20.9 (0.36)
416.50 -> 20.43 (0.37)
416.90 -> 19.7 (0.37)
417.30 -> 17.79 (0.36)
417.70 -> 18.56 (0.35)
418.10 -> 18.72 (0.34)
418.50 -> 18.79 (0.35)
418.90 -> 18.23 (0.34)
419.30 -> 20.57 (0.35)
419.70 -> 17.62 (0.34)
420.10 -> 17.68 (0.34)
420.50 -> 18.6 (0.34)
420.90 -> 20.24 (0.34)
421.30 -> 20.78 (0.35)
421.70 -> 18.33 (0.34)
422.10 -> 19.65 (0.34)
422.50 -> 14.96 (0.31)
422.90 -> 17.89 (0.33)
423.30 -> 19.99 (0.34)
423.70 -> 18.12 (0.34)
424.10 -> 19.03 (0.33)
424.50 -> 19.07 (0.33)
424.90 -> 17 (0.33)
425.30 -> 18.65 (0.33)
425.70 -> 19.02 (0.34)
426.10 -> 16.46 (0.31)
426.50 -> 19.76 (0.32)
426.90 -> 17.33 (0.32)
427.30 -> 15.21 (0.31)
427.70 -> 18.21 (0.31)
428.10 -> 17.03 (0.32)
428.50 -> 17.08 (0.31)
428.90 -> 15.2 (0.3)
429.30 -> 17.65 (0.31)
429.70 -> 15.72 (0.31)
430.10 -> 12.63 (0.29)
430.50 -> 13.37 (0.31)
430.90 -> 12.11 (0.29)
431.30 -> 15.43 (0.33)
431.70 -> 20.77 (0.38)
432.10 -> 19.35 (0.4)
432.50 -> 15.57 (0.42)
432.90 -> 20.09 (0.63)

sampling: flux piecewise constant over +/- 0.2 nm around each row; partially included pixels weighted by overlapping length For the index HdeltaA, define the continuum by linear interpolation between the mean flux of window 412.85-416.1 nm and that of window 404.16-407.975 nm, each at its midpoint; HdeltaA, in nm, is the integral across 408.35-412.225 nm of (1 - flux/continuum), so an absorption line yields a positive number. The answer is -0.02 nm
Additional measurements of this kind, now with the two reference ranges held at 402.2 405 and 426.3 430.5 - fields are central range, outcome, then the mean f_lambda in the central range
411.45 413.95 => -0.23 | 19.5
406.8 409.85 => -0.10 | 18.9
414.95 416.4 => -0.17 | 19.6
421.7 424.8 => -0.26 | 18.3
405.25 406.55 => 0.04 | 17.8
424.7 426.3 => -0.10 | 17.8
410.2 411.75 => -0.05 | 18.6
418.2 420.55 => -0.18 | 18.6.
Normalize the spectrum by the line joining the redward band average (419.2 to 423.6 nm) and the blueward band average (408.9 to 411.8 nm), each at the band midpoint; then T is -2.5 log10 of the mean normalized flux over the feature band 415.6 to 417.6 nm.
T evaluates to -0.06 mag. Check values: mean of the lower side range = 18.4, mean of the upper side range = 18.7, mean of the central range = 19.6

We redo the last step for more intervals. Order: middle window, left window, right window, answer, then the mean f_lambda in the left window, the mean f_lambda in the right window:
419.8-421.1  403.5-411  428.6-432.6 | -0.11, 18.3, 15.8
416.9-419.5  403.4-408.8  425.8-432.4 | -0.09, 18.4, 16.5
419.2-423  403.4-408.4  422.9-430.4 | -0.06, 18.3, 17.4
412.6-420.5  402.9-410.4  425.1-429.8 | -0.07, 18.3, 17.3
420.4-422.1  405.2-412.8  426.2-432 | -0.14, 18.5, 16.3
